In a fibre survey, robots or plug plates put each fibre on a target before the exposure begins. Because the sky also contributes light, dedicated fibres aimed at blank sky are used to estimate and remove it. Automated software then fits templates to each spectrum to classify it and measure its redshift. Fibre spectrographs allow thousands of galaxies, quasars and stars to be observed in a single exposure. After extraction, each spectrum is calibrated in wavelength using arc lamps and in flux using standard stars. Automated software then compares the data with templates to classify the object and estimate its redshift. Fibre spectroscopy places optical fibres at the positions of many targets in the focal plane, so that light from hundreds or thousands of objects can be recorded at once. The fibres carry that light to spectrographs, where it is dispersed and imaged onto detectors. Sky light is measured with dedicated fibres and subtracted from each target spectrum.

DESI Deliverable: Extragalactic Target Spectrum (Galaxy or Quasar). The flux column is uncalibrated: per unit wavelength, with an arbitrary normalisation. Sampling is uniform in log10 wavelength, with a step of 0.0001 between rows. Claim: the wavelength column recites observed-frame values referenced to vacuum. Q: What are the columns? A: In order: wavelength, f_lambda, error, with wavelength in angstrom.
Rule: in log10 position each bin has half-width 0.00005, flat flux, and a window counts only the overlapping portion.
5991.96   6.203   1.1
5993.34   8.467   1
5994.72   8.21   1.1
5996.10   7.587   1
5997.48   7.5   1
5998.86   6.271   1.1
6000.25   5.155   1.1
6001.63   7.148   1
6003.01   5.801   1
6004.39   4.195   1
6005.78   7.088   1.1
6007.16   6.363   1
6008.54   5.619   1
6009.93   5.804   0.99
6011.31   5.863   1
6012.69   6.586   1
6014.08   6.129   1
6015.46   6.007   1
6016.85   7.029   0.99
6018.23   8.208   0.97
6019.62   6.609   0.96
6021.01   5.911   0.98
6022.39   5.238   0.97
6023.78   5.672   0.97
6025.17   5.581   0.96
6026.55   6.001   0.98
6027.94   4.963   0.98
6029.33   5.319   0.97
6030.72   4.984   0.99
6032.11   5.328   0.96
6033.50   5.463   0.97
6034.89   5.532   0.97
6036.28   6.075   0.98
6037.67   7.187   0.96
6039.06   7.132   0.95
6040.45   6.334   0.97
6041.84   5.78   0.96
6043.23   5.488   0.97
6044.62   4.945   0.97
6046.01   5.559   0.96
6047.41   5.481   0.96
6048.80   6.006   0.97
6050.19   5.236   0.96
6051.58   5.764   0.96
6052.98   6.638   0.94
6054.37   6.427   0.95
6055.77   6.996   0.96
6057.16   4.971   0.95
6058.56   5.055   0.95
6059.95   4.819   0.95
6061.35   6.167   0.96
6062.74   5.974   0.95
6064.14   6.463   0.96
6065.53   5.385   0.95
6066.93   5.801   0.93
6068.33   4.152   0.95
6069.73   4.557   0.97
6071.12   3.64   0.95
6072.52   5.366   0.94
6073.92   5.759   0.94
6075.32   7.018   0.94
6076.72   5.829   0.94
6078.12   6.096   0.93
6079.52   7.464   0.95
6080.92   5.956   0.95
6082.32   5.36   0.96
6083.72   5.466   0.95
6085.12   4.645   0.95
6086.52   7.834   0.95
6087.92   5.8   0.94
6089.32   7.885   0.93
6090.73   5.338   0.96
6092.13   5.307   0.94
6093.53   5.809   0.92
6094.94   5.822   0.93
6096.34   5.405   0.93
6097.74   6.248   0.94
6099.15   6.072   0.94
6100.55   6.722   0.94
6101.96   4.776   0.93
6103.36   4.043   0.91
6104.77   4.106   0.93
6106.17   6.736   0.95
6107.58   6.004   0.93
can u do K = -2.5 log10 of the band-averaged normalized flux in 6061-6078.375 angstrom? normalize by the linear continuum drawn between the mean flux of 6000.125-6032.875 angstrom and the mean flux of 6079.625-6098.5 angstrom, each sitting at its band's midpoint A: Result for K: 0.08 mag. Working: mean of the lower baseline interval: 5.95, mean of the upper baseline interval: 5.96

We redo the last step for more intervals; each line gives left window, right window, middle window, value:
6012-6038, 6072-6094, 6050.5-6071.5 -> 0.09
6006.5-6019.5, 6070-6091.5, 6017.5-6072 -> 0.09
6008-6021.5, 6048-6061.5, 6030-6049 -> 0.04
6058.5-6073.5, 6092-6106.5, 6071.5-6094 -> -0.12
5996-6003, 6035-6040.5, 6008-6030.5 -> 0.10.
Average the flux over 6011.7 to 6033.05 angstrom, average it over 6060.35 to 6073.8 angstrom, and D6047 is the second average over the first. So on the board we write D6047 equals 0.89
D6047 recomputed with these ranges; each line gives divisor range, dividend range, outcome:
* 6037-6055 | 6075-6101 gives 1.02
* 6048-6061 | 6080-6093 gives 1.04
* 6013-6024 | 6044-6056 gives 0.92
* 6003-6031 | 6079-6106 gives 0.97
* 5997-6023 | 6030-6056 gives 0.95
